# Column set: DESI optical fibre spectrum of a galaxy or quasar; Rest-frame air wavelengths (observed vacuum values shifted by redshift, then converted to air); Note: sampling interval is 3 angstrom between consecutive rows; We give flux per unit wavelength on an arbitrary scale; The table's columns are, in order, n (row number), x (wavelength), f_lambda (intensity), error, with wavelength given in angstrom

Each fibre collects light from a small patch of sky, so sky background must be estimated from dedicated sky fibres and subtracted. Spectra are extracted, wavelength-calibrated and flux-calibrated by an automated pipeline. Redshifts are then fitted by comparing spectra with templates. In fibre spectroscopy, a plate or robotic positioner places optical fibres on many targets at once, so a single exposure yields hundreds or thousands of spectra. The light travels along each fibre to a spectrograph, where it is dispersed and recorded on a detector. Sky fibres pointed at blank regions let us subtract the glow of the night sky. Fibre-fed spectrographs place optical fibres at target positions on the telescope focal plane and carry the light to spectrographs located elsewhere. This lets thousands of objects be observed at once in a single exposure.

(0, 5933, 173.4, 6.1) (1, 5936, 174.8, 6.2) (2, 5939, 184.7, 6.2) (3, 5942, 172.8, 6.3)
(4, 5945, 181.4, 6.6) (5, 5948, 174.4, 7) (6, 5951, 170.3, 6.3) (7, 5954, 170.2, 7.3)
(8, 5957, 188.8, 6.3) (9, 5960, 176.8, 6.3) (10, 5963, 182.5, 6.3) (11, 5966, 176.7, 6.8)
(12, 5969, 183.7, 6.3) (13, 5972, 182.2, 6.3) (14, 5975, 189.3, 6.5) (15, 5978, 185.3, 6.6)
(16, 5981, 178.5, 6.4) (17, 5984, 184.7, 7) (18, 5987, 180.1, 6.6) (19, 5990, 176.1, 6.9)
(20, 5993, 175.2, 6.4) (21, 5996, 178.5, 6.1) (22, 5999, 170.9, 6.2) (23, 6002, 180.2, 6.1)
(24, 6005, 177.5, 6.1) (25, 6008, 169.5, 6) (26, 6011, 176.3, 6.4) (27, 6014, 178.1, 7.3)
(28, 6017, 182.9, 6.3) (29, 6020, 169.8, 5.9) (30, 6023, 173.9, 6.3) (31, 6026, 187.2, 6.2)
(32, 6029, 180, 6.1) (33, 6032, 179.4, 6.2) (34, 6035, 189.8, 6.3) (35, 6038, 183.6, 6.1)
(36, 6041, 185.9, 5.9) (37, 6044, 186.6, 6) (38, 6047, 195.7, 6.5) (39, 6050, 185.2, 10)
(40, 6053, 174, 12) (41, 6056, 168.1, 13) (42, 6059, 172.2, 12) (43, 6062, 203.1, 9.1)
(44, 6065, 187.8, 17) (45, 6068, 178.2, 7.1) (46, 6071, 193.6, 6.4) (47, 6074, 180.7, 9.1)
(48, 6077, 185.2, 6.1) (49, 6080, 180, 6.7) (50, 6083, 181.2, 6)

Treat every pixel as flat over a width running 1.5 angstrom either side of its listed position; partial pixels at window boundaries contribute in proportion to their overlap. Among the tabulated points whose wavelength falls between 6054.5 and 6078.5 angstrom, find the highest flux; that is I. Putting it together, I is 203.1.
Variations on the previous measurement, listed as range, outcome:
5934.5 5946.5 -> 184.7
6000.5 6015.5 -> 180.2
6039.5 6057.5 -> 195.7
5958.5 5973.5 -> 183.7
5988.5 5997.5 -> 178.5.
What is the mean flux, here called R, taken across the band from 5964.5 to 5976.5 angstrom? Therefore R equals 183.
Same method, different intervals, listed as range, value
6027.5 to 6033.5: 180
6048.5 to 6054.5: 180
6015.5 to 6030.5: 179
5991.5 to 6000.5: 175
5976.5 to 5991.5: 181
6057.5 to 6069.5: 185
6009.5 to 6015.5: 177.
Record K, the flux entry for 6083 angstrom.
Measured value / 181.2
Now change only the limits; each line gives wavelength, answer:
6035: 189.8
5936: 174.8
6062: 203.1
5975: 189.3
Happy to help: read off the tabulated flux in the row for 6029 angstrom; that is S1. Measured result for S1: 180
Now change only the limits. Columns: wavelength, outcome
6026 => 187.2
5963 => 182.5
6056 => 168.1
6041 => 185.9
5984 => 184.7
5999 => 170.9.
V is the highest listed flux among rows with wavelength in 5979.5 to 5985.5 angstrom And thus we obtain 184.7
